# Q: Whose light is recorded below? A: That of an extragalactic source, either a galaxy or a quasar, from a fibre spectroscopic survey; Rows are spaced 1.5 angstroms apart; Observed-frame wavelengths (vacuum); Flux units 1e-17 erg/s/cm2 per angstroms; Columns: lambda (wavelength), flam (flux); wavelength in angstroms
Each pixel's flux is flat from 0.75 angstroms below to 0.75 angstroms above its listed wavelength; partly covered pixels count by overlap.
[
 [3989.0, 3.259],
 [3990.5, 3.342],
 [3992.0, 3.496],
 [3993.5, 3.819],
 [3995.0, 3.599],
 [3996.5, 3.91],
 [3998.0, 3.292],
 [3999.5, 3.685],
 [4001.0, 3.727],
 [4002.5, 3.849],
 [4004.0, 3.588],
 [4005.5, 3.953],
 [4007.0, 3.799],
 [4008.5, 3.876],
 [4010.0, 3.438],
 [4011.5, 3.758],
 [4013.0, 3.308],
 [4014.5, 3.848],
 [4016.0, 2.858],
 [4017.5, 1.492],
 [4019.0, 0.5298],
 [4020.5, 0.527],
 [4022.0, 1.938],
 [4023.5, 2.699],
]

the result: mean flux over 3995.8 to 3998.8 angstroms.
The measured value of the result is 3.6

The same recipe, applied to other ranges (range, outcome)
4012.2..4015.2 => 3.58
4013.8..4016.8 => 3.31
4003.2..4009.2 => 3.8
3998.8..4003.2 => 3.75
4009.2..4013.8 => 3.51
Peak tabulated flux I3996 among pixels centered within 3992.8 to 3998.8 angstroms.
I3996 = 3.91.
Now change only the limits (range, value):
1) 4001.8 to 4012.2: 3.953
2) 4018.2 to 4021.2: 0.5298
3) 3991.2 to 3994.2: 3.819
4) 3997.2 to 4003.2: 3.849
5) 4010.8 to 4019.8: 3.848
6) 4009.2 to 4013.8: 3.758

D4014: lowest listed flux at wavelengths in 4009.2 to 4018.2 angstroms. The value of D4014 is 1.492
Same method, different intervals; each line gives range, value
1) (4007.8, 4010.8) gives 3.438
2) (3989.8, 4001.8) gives 3.292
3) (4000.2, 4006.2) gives 3.588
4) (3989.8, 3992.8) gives 3.342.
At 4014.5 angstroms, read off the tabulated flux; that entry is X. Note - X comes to 3.848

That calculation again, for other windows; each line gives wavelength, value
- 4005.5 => 3.953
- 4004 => 3.588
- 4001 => 3.727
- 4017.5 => 1.492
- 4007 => 3.799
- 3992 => 3.496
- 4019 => 0.5298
